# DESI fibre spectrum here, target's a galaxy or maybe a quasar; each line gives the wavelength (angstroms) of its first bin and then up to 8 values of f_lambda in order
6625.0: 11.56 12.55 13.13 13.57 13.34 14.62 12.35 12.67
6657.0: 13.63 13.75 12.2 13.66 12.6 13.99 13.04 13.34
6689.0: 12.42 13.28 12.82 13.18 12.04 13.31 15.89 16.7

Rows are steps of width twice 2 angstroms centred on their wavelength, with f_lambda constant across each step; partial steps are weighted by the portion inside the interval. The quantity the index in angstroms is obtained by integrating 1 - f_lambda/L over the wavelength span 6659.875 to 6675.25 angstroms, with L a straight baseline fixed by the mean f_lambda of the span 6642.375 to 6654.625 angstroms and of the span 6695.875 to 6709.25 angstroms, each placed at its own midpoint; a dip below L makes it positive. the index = 0.1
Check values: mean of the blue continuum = 13.2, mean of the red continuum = 12.8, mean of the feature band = 13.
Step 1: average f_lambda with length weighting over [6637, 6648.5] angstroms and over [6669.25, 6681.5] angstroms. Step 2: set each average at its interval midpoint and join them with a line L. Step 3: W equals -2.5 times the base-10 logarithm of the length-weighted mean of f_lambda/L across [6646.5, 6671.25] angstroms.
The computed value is 0.03 mag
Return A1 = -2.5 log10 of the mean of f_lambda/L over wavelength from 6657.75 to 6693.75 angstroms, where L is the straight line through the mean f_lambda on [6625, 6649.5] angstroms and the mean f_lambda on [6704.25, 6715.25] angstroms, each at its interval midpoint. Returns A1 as 0.04 mag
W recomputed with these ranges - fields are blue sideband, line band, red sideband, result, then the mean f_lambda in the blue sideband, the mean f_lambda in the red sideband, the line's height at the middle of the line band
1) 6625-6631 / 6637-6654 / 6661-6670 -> -0.061 mag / 12.2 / 13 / 12.6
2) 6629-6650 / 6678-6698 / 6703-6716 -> 0.061 mag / 13.4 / 14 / 13.8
